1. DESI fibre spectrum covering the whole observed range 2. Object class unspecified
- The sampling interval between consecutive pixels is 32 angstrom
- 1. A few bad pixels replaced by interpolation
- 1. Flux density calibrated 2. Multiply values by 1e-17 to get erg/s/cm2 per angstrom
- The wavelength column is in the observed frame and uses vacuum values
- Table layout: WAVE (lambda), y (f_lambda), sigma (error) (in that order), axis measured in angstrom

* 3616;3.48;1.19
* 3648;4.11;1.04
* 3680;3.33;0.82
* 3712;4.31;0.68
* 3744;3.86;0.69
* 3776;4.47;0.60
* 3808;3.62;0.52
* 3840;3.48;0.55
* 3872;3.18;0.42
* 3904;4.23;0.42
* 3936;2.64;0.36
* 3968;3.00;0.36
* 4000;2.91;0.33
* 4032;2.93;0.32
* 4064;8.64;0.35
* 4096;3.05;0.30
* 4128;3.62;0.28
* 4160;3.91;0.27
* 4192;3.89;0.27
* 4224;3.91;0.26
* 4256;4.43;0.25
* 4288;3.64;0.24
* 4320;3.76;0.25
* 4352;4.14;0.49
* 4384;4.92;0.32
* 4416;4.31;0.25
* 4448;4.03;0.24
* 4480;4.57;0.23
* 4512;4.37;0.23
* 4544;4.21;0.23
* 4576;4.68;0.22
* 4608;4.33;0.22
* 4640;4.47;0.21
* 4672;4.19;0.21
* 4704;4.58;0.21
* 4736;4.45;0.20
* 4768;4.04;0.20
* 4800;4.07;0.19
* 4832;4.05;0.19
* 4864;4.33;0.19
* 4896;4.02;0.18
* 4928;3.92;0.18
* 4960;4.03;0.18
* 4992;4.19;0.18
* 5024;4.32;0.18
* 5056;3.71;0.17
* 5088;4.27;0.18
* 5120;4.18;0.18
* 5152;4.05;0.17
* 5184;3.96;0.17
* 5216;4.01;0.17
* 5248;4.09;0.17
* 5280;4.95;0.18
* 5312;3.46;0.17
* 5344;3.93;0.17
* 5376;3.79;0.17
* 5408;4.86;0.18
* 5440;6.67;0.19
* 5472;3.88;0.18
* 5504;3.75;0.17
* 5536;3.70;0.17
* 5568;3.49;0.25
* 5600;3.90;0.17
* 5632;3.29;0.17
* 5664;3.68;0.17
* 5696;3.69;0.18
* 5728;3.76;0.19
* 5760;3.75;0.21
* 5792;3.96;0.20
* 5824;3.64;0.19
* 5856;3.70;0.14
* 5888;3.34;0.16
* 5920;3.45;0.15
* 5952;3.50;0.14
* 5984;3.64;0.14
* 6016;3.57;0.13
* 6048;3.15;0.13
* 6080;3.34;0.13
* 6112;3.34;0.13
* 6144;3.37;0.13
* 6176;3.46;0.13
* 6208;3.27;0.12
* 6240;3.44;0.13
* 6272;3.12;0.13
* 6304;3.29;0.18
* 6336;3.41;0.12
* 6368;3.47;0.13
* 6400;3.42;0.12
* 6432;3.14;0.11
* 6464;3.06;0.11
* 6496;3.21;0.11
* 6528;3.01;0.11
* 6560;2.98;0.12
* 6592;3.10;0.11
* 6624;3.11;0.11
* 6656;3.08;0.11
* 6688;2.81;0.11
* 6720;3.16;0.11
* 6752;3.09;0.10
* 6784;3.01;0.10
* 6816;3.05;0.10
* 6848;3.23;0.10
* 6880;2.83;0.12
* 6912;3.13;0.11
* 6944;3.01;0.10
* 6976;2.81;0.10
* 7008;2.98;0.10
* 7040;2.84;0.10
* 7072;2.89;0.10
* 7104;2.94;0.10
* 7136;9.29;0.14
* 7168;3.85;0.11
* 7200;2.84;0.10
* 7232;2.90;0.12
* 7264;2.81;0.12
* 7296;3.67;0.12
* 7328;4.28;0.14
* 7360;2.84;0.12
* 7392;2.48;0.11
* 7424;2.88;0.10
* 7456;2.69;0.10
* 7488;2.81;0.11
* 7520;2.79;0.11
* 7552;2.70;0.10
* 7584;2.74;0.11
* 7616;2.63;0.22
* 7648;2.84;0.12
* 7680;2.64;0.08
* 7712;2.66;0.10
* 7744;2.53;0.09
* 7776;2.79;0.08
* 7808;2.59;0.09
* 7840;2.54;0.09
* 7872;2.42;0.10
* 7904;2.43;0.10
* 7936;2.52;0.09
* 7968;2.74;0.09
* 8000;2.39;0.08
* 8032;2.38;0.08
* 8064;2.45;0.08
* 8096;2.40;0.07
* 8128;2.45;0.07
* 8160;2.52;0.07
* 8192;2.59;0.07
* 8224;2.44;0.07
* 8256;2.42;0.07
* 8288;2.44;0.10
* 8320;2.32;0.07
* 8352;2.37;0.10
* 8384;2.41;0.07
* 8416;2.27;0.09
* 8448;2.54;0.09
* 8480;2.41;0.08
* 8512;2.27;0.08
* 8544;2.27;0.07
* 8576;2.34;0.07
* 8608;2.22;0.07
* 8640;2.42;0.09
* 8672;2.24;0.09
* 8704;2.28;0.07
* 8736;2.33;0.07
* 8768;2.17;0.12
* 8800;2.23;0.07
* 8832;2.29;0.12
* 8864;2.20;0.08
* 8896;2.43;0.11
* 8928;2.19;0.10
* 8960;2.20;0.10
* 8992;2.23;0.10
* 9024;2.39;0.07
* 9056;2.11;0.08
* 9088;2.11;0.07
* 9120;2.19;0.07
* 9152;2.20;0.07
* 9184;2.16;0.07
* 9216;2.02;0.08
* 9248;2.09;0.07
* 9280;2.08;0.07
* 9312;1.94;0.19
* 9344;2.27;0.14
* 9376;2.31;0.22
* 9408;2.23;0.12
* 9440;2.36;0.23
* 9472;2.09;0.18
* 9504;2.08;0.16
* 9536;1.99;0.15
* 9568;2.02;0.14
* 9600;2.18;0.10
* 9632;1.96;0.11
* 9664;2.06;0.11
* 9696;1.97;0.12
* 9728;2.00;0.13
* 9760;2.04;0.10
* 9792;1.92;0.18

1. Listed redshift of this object 0.088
